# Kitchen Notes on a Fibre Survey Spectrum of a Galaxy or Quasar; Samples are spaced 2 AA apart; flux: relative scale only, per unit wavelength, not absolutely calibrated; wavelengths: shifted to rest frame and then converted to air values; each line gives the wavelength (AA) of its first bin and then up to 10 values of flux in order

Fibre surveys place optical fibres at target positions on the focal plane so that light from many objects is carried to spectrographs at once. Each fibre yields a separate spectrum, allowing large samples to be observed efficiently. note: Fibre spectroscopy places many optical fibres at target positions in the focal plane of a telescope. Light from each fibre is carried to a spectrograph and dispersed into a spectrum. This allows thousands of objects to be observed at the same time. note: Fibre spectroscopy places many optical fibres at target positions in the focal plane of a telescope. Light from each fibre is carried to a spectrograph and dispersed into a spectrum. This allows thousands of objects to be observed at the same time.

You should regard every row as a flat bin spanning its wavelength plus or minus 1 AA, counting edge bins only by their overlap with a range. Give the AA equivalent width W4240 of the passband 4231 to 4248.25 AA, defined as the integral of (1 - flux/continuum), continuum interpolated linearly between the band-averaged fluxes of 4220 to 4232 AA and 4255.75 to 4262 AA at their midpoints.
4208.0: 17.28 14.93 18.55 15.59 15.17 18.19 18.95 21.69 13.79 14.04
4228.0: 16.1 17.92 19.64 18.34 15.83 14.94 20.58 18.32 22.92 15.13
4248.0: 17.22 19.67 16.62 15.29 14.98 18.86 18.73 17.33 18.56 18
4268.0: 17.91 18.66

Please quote -0.7 AA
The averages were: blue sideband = 17.1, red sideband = 17.8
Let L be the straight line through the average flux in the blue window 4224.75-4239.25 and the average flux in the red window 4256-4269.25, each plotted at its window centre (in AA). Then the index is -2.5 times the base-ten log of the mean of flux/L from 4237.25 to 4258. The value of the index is -0.019 mag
